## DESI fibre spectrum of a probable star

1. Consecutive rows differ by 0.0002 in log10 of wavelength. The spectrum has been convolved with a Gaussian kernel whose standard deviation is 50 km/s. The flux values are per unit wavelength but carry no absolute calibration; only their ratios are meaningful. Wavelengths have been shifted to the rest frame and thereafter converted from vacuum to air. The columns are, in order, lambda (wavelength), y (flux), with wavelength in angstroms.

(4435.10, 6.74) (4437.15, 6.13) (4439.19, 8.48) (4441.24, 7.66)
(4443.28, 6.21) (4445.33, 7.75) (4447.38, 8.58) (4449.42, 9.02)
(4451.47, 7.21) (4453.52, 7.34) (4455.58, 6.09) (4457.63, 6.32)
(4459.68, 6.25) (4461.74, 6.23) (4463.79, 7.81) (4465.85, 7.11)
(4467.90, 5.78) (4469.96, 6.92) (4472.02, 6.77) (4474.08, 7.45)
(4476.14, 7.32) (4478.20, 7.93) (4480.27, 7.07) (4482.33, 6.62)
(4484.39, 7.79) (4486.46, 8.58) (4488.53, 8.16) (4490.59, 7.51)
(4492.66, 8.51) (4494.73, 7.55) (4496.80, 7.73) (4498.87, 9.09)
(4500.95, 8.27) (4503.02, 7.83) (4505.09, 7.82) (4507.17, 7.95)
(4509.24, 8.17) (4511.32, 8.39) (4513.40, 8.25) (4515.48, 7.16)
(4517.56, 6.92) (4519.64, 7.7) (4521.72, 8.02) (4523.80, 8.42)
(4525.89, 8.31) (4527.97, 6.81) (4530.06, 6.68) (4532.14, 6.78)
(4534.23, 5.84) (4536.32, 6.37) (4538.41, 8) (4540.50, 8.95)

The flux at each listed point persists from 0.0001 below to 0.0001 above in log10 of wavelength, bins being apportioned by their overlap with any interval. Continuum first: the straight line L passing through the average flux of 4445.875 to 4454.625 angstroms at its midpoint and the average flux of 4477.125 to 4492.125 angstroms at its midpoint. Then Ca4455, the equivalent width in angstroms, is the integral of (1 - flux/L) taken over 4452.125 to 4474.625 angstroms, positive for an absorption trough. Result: 3.3 angstroms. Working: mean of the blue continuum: 8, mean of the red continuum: 7.69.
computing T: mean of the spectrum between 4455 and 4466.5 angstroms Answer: 6.64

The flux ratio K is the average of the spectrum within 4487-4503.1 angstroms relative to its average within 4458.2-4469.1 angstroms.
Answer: 1.22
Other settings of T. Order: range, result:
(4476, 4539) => 7.66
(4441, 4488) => 7.21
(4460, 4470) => 6.72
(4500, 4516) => 8.01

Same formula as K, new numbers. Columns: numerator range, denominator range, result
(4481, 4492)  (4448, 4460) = 1.08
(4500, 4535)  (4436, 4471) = 1.07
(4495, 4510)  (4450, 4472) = 1.20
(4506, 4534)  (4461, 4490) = 1.05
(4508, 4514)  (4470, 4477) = 1.16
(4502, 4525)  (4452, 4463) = 1.21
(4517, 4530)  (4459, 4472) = 1.14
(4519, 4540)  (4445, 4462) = 1.02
